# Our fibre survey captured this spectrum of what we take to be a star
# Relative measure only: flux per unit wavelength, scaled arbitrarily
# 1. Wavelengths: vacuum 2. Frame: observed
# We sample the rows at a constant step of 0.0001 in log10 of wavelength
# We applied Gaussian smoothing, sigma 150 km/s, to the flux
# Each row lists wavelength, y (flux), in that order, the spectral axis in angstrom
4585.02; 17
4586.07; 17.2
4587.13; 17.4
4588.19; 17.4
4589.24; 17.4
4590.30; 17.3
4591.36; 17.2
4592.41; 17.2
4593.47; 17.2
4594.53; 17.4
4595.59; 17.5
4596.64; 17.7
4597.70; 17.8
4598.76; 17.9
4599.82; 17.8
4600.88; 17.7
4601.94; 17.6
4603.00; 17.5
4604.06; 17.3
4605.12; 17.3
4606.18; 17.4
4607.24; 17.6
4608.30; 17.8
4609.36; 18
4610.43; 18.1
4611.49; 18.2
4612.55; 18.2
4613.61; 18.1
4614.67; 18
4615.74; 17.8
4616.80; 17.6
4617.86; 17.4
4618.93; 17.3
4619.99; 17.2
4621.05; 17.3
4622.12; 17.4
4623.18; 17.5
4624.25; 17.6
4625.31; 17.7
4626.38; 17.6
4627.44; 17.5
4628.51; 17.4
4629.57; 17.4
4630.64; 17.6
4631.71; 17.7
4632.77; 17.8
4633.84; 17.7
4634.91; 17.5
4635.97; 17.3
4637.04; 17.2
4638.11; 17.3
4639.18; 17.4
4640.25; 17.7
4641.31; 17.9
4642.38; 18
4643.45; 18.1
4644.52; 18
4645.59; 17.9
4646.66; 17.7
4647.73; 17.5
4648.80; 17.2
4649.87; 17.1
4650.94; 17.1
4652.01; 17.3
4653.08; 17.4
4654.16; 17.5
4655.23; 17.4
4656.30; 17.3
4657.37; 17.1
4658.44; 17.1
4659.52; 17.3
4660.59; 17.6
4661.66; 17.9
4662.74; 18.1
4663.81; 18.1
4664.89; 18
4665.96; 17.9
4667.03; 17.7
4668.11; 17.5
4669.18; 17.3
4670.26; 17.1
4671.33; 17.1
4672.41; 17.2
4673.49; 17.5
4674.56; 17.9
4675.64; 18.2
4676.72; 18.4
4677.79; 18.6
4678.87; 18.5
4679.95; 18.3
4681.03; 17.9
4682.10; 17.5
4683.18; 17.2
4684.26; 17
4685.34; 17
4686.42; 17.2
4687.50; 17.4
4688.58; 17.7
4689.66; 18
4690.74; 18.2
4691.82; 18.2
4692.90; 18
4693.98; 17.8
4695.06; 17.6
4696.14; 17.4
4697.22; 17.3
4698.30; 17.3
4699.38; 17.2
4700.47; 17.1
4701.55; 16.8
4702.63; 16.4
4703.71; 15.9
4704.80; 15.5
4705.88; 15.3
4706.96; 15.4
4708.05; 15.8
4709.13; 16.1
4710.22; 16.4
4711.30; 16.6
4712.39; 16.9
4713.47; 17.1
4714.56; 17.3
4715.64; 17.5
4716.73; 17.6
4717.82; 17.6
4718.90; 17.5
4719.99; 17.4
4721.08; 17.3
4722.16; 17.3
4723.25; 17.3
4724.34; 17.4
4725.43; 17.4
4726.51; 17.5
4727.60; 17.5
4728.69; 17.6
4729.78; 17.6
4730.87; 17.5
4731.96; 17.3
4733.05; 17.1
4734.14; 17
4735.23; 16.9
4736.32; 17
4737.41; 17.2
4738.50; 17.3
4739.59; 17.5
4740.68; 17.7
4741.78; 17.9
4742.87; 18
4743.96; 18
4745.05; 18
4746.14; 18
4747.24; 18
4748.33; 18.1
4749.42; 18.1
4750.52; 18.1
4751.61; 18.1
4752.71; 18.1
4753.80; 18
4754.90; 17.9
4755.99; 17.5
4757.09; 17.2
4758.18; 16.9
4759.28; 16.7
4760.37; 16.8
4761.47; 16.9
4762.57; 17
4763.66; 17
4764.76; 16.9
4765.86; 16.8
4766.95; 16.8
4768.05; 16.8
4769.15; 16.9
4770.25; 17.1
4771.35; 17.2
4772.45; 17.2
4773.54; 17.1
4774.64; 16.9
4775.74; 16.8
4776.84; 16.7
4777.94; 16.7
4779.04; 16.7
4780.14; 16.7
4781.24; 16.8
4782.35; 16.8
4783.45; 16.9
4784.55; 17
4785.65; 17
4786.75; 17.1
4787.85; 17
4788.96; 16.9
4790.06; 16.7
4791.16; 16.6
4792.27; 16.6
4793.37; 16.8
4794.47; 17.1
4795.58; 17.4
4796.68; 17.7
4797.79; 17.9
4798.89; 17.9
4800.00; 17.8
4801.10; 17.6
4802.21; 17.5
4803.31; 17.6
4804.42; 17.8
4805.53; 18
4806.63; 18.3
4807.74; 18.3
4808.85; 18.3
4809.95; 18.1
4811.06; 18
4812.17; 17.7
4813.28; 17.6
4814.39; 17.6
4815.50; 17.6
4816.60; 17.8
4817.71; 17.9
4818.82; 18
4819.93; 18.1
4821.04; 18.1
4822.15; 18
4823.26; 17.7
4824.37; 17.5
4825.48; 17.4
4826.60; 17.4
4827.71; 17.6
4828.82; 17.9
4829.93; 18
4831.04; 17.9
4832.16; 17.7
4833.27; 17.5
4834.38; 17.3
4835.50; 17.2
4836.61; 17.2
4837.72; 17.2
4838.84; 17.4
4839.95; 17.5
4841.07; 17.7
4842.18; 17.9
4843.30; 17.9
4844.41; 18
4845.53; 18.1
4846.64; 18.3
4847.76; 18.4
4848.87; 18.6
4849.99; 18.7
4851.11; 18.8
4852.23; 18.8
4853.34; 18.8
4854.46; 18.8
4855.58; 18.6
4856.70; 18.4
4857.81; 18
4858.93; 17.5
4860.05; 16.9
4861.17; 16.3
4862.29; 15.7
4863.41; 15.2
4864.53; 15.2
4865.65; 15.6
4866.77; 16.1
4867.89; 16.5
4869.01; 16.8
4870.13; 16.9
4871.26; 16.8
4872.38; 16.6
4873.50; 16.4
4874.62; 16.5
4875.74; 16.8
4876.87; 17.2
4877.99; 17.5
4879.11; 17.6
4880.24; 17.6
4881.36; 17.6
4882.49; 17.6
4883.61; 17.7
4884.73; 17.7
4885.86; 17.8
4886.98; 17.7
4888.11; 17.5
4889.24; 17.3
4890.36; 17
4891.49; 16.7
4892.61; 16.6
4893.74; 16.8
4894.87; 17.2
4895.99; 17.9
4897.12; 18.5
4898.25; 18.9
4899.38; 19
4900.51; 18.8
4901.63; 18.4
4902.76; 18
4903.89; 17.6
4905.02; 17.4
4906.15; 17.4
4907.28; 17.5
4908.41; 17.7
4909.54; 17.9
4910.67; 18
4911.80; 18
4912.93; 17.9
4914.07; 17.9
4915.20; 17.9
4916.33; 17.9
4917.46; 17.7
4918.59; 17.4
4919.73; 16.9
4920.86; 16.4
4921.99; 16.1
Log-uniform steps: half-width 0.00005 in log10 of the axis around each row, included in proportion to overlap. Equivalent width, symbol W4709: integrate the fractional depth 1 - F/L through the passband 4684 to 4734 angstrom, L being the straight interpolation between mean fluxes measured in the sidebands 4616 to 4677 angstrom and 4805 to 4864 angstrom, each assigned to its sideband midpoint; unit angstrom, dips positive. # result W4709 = 1.4 angstrom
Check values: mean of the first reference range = 17.6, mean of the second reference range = 17.8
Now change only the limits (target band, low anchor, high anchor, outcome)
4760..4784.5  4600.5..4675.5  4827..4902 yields 0.9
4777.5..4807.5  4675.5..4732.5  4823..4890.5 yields 0.2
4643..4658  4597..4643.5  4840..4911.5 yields 0.1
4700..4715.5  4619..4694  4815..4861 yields 1.2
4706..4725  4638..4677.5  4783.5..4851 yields 0.7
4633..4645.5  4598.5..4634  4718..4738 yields -0.1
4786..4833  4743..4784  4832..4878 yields -0.9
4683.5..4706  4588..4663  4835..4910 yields 0.5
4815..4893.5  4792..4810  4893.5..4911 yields 1.6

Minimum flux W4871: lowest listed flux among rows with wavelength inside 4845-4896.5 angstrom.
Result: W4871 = 15.2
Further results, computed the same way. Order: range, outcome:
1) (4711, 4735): 16.6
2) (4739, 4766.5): 16.7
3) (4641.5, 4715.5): 15.3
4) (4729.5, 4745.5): 16.9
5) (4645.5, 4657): 17.1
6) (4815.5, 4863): 15.7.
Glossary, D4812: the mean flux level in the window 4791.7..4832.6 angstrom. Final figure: 17.7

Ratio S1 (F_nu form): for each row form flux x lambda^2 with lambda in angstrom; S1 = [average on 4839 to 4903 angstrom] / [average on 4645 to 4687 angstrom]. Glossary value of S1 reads 1.1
